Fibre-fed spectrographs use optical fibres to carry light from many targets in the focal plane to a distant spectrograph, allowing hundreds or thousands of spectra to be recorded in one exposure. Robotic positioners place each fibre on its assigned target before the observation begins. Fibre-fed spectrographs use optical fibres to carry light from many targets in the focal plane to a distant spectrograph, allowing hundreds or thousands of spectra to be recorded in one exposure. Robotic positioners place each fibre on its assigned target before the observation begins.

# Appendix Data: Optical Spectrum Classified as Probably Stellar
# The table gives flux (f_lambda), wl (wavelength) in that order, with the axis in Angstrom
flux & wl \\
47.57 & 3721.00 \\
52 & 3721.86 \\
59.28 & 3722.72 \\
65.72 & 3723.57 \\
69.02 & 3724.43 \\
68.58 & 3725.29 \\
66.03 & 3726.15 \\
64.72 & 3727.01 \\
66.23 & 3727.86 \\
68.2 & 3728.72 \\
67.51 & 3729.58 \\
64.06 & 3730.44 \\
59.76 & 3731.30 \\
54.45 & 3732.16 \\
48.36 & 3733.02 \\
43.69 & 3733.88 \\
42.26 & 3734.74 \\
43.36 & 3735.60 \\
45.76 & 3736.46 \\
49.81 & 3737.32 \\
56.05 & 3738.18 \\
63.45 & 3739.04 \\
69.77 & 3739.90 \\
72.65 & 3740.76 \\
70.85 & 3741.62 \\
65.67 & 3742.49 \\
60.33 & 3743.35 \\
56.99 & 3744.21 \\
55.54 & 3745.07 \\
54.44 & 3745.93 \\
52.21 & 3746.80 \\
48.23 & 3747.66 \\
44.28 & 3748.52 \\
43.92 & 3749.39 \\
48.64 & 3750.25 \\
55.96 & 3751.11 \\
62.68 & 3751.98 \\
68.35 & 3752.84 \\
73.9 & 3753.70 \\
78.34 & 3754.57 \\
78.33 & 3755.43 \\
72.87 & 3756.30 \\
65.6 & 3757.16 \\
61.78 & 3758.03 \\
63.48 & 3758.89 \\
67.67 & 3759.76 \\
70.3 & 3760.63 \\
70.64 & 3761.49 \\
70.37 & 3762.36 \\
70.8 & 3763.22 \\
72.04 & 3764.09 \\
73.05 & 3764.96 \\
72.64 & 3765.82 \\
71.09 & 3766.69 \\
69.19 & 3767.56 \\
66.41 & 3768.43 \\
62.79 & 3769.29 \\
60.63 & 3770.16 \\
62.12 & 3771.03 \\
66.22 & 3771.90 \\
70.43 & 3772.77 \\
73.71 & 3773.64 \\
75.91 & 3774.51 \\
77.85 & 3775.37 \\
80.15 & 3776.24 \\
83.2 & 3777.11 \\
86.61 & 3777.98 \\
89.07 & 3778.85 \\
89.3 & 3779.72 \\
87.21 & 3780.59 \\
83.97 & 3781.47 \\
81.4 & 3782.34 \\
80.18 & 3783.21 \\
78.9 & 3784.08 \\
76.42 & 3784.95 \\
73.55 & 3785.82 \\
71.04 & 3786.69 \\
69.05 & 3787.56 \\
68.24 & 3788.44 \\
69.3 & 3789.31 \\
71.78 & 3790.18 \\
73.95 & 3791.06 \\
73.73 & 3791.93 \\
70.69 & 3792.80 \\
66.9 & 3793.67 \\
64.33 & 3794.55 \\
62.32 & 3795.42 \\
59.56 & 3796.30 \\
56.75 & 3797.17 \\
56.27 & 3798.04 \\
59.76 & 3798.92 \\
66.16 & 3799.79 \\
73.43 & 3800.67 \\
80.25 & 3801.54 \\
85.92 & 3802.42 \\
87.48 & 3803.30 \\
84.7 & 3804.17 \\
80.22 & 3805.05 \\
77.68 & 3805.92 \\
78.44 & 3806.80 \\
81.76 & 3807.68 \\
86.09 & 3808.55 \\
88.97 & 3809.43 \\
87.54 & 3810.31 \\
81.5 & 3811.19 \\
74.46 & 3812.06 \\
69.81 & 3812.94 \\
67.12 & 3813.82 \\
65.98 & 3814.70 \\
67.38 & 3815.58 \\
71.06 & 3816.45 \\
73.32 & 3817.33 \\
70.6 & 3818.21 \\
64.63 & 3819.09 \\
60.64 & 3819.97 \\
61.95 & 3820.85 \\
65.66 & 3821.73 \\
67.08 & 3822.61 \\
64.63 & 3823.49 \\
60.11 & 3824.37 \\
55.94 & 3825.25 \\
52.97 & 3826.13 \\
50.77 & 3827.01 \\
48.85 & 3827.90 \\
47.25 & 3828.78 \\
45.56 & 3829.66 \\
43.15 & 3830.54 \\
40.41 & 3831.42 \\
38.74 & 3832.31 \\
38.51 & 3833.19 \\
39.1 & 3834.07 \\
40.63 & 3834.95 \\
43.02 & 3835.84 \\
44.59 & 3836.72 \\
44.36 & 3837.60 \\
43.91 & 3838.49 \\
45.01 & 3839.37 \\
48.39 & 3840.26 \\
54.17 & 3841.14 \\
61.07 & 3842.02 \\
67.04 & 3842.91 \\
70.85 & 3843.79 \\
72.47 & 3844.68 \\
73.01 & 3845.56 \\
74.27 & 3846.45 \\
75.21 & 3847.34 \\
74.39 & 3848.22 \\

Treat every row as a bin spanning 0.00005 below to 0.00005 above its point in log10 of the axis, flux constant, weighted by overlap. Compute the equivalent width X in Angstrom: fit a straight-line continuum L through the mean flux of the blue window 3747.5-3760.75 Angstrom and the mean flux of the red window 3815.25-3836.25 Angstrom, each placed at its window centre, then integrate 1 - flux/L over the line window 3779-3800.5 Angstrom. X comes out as -4.6 Angstrom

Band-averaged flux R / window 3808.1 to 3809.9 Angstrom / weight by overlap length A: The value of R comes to 87.5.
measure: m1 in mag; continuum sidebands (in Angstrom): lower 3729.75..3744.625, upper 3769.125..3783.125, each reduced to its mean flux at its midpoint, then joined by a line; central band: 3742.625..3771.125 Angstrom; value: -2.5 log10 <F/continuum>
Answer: 0.06 mag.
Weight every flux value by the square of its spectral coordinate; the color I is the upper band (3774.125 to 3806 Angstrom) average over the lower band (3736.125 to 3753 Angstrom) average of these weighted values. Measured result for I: 1.34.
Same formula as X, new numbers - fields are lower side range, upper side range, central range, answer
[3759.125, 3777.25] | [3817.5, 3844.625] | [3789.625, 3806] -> -2.3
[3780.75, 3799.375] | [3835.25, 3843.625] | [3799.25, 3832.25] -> -4.1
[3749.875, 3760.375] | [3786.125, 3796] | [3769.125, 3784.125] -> -2.0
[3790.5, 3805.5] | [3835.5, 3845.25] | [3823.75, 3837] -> 2.8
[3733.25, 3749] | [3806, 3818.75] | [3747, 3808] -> -4.9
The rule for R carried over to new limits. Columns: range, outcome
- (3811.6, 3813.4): 72.4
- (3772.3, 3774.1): 71.9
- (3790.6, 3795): 69.9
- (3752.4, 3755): 73.6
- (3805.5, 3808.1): 79.1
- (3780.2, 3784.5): 82.2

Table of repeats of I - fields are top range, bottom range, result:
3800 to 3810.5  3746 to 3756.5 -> 1.41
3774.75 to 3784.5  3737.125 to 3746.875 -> 1.39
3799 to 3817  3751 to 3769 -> 1.14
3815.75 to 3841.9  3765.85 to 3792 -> 0.73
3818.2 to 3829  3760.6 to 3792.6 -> 0.82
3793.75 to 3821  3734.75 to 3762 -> 1.23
